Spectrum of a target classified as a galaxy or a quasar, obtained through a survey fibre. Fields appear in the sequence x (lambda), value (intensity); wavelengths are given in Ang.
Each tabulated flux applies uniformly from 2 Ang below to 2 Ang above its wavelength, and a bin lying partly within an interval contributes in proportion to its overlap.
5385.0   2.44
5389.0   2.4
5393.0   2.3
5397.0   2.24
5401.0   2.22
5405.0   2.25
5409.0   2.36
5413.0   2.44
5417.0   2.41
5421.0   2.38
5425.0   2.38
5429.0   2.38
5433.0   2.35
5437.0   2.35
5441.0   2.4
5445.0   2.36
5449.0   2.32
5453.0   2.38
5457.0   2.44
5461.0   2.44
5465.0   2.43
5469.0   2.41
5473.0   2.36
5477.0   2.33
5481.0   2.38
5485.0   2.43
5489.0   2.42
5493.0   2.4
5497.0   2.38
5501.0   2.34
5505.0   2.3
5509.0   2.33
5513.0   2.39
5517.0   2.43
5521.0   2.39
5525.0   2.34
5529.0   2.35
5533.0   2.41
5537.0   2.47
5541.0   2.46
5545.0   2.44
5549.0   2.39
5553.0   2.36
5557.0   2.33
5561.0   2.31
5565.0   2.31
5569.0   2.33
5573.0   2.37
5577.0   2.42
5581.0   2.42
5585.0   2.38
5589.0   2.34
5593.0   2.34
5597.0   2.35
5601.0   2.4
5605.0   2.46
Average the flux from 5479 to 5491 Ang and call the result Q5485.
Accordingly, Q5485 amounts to 2.41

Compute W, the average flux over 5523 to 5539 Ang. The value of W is 2.39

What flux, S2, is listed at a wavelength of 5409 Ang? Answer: 2.36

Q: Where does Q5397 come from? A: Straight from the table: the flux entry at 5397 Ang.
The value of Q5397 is 2.24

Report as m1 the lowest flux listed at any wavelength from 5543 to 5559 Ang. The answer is 2.33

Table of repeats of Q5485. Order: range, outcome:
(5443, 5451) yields 2.34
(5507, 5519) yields 2.38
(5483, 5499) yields 2.41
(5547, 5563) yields 2.35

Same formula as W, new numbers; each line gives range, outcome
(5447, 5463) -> 2.39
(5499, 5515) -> 2.34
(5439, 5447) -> 2.38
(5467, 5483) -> 2.37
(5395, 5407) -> 2.24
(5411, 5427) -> 2.4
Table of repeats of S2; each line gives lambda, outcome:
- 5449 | 2.32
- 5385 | 2.44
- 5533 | 2.41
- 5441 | 2.4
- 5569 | 2.33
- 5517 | 2.43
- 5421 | 2.38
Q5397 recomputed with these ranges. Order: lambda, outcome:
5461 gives 2.44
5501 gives 2.34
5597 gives 2.35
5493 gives 2.4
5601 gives 2.4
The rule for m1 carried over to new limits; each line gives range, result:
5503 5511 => 2.3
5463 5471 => 2.41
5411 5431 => 2.38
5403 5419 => 2.25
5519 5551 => 2.34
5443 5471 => 2.32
